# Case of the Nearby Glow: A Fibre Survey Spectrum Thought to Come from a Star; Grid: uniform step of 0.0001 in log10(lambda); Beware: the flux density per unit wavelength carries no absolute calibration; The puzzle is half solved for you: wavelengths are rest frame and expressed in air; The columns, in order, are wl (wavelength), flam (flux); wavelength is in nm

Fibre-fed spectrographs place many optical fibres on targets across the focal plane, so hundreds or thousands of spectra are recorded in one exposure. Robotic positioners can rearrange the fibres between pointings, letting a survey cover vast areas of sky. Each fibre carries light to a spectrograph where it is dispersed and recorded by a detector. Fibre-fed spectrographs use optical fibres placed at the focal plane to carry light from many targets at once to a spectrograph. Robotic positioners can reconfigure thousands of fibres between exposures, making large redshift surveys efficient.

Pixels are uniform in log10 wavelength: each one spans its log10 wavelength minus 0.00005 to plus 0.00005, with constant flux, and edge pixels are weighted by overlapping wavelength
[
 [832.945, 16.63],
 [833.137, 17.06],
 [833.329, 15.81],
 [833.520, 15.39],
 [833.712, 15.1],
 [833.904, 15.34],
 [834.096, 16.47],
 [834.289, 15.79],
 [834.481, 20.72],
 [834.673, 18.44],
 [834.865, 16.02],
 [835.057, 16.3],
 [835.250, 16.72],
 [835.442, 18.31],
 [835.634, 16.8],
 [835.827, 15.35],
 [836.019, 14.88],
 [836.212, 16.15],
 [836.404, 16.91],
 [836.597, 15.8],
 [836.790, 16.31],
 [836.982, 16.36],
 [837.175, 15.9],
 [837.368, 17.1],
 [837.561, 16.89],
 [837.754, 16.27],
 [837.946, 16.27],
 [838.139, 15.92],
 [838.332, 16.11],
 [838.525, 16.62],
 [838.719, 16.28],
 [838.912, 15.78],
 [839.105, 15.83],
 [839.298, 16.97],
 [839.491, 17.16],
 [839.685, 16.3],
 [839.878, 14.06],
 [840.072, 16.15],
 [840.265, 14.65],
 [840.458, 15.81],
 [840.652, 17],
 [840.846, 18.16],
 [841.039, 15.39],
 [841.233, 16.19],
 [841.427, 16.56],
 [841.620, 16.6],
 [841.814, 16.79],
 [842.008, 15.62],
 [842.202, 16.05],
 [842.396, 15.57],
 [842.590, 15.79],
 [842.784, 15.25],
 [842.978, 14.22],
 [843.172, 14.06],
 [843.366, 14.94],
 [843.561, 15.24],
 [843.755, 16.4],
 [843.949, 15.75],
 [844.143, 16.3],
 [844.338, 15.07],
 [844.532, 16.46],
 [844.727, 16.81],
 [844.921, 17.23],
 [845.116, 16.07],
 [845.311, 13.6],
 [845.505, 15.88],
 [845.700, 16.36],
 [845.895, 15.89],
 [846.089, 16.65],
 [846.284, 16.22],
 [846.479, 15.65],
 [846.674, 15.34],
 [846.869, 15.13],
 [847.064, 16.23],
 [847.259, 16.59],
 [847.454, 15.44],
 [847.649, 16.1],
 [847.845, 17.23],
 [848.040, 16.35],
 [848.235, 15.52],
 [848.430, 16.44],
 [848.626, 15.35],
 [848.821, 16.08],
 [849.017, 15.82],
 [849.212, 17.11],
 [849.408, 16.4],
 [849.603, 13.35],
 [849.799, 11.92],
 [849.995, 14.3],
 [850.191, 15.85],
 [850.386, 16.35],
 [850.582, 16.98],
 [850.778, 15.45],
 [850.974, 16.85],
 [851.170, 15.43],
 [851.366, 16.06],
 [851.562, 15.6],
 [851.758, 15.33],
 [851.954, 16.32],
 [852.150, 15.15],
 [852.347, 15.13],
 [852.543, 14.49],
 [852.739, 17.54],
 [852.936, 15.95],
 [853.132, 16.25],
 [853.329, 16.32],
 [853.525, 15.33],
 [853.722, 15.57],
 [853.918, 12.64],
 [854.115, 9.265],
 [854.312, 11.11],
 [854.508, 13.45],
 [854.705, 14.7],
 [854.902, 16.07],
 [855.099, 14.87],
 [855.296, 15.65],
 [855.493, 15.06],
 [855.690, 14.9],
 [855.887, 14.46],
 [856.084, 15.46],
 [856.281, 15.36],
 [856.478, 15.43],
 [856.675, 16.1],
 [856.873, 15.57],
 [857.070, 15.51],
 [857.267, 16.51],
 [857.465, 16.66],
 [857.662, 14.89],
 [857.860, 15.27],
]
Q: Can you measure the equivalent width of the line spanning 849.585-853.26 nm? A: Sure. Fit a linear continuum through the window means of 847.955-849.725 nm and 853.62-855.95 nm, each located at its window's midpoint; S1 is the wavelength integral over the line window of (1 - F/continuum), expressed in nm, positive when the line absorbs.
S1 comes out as -0.14 nm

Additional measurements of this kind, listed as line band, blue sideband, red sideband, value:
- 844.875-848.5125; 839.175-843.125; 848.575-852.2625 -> -0.056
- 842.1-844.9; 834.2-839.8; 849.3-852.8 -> 0.076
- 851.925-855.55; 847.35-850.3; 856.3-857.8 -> 0.216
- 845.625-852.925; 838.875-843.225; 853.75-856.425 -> -0.443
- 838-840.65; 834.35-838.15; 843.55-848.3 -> 0.073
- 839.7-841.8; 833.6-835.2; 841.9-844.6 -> -0.035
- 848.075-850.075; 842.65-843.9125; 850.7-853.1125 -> 0.036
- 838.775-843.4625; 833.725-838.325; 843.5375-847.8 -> 0.102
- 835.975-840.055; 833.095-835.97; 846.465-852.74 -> 0.049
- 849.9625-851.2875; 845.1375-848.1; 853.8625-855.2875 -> -0.124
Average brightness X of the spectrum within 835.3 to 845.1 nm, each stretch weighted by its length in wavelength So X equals 16.1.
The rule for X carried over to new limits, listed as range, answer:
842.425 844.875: 15.6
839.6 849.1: 15.9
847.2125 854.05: 15.6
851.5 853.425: 15.8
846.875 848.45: 16.2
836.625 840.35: 16.2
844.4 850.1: 15.8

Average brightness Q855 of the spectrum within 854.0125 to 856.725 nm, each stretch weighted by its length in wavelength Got 14.4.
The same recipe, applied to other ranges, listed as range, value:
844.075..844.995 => 16.4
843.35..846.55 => 15.9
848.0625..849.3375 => 16.1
